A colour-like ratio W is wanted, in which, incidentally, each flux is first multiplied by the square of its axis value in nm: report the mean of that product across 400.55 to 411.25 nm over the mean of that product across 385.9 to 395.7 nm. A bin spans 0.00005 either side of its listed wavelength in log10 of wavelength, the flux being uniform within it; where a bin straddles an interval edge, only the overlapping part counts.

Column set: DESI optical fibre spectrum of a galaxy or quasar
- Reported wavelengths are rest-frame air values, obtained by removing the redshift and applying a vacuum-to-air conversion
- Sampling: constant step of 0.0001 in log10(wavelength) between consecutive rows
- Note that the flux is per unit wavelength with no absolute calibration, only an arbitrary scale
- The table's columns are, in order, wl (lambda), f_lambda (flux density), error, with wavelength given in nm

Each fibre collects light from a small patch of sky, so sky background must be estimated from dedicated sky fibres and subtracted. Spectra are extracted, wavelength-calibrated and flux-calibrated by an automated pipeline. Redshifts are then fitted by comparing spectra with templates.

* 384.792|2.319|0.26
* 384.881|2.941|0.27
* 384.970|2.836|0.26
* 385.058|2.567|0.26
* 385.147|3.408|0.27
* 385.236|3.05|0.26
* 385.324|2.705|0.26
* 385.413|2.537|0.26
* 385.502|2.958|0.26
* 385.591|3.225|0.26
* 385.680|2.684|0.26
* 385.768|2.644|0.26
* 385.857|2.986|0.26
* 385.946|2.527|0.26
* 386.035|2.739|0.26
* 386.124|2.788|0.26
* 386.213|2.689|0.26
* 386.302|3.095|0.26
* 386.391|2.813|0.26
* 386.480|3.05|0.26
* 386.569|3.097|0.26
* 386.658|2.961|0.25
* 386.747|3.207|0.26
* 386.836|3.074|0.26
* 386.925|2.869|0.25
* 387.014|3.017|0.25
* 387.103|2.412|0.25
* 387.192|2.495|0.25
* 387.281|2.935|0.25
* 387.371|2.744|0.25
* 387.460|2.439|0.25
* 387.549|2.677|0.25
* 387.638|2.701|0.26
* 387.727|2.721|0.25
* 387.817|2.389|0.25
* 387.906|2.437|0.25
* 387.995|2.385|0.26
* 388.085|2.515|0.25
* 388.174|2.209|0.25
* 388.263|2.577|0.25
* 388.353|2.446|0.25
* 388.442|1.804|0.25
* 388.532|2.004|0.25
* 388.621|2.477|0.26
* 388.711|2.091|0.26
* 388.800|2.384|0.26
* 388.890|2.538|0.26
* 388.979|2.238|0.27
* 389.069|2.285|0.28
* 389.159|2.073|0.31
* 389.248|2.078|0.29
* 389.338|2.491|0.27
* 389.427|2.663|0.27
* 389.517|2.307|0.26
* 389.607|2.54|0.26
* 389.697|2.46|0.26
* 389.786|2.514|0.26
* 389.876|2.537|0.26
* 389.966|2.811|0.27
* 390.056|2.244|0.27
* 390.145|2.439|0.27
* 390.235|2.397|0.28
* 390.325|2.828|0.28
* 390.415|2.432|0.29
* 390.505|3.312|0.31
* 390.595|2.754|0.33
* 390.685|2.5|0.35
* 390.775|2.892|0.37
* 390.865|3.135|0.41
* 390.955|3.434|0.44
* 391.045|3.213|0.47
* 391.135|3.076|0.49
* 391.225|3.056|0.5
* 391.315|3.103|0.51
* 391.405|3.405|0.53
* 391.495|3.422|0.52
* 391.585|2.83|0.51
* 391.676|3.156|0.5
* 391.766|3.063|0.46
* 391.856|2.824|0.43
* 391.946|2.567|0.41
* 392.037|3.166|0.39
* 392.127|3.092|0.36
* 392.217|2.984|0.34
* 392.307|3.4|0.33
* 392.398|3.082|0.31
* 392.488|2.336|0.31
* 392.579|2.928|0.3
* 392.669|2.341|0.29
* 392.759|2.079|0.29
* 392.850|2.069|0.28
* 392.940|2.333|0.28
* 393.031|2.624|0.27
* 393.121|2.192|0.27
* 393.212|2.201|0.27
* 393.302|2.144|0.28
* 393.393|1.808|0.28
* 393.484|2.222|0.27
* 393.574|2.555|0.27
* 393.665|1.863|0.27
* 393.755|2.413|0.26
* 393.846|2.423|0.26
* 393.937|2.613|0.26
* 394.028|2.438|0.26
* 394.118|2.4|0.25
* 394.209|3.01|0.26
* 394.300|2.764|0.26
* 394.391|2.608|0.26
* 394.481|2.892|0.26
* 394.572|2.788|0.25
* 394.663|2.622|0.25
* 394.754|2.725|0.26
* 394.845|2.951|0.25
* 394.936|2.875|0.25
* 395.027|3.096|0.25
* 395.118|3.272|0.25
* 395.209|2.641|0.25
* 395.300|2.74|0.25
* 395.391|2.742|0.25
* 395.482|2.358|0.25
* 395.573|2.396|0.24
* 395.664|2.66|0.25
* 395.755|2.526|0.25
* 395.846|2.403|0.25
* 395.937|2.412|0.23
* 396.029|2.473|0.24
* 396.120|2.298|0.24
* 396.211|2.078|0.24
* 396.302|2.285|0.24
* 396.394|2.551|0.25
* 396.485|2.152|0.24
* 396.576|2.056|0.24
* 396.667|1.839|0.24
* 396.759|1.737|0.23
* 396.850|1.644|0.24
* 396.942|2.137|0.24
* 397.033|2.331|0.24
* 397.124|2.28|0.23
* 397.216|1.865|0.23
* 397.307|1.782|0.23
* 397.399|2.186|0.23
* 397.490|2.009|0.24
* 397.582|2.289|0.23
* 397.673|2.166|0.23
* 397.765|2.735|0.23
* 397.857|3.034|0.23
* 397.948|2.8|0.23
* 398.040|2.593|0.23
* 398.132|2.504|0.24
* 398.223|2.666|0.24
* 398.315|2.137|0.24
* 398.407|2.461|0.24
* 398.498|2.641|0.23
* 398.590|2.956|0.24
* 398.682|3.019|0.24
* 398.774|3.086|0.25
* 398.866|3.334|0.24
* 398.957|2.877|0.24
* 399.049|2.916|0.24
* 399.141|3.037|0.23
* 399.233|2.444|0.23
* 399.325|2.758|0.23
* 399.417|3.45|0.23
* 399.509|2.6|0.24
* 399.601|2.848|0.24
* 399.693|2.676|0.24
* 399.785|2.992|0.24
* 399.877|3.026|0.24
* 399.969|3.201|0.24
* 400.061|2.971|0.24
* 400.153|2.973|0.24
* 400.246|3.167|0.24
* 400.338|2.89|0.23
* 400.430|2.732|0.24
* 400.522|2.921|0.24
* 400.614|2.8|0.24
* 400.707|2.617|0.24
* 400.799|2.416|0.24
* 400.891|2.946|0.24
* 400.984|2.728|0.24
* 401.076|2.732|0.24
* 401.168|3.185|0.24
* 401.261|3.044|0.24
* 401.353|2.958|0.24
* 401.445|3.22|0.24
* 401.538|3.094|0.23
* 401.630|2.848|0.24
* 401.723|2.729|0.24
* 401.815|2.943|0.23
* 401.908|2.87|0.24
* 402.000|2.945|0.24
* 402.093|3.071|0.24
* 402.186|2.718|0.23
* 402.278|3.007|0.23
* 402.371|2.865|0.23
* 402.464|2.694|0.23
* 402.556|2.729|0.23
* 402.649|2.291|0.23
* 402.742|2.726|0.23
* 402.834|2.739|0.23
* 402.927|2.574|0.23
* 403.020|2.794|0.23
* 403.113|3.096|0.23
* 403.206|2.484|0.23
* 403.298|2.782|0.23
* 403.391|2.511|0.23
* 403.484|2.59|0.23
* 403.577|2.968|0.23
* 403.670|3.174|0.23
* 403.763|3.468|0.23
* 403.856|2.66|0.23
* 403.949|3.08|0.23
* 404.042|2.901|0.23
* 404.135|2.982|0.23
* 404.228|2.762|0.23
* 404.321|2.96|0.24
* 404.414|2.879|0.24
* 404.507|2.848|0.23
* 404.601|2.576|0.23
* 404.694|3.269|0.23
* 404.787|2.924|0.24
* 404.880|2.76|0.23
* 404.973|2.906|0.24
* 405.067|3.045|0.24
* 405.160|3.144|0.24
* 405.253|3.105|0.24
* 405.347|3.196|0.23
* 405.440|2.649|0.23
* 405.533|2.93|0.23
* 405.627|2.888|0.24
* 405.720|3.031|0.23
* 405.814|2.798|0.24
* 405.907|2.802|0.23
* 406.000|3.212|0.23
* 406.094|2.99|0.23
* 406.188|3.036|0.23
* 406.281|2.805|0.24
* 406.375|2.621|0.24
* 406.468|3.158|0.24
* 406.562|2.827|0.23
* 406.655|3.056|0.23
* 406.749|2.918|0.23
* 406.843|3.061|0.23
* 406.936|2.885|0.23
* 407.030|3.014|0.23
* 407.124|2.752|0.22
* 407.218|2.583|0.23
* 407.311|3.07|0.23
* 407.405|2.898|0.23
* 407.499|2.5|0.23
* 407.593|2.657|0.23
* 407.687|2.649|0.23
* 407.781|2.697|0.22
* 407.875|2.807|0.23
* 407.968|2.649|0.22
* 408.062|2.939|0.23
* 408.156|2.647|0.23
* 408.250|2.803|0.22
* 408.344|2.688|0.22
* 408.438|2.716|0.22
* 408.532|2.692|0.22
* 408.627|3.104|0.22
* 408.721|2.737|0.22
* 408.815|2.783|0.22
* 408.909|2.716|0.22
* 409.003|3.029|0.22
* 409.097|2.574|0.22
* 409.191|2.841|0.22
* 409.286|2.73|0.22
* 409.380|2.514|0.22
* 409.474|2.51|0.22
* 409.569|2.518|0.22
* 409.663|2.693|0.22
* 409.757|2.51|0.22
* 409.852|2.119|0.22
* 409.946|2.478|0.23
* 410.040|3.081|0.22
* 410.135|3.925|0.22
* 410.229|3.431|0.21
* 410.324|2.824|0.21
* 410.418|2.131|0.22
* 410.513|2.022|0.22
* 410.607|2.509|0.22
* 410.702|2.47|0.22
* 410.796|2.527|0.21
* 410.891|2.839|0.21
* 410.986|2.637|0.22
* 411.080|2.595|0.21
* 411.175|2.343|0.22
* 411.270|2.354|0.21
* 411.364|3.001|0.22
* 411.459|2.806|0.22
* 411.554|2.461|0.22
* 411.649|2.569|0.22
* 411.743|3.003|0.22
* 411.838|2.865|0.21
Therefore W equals 1.14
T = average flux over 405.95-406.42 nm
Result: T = 2.93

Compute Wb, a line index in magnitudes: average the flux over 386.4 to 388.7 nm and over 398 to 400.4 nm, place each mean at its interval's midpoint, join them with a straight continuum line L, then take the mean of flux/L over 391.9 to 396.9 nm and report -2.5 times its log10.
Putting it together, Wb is 0.10 mag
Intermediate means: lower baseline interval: 2.62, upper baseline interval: 2.85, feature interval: 2.51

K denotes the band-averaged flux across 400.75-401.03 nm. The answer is 2.7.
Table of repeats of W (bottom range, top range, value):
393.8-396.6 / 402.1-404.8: 1.14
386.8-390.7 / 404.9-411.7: 1.22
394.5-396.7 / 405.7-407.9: 1.19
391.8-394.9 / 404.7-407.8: 1.20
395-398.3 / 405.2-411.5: 1.24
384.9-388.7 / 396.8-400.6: 1.05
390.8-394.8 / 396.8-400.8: 1.01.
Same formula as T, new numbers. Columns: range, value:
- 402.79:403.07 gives 2.7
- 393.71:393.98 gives 2.48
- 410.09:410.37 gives 3.39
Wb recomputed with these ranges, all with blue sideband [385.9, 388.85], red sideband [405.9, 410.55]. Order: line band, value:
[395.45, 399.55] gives 0.10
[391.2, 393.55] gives -0.02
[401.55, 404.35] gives -0.03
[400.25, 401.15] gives -0.02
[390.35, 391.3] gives -0.13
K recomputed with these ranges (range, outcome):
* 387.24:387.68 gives 2.7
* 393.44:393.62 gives 2.39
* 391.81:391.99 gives 2.71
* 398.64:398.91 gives 3.14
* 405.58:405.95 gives 2.88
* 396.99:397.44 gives 2.09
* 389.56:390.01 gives 2.57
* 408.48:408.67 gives 2.88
